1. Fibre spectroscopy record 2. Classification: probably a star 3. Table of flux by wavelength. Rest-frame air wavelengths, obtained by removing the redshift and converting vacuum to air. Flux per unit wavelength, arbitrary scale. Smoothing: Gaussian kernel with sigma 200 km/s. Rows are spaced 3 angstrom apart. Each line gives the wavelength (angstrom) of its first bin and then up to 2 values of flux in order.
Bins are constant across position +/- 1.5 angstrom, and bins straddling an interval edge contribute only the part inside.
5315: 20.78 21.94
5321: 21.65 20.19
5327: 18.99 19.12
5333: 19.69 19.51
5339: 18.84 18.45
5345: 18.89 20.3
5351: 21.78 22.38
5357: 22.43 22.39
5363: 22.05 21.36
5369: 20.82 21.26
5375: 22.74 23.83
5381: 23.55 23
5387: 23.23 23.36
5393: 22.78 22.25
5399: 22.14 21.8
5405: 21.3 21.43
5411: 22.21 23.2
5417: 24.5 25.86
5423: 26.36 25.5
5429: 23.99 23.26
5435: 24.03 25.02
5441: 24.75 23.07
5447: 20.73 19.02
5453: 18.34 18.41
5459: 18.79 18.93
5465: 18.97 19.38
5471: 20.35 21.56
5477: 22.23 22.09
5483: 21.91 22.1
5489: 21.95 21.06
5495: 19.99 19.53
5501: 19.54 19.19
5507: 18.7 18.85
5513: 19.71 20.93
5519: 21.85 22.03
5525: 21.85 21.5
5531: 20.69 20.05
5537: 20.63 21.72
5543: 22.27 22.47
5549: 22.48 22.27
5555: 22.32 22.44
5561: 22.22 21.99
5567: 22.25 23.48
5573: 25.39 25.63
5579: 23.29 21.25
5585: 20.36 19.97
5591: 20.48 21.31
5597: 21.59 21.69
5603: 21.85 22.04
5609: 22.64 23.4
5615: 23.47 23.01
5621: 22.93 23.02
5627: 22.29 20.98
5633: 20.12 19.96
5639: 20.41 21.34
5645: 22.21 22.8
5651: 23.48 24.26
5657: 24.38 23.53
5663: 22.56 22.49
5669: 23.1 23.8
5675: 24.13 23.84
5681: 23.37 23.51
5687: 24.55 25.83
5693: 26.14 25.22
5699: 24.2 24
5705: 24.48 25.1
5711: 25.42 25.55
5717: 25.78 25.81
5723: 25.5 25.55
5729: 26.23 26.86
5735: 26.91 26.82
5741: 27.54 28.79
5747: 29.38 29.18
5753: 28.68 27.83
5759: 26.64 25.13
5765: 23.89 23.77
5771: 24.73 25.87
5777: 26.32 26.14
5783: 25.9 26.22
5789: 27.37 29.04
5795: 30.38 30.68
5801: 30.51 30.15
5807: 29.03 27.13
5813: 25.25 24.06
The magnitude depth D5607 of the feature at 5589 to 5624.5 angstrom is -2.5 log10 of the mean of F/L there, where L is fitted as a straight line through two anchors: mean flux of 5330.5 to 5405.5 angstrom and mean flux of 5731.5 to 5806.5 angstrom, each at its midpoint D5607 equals 0.13 mag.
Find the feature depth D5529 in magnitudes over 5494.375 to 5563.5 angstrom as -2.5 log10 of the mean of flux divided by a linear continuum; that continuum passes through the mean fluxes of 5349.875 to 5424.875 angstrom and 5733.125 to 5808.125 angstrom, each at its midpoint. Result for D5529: 0.17 mag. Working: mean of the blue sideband 22.7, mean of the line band 21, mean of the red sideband 27.5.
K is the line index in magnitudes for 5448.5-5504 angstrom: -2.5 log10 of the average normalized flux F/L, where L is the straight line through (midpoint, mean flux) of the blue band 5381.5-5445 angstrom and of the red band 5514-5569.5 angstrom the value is 0.12 mag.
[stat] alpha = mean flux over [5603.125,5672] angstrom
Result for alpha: 22.5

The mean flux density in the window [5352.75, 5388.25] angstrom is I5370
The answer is 22.4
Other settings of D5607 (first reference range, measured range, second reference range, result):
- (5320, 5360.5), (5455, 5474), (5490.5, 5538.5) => 0.05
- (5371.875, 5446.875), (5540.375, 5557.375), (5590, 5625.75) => 0.01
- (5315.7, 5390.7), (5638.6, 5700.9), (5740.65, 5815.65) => 0.10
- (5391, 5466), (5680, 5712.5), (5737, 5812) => 0.07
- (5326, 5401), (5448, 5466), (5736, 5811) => 0.21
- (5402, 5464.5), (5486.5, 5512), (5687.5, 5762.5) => 0.17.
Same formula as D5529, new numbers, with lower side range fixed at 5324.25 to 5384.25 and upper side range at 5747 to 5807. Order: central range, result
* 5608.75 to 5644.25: 0.146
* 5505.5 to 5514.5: 0.219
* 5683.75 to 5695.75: 0.037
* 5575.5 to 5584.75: 0.077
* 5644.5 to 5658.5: 0.088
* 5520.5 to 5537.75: 0.121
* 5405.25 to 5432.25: -0.093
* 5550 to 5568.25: 0.086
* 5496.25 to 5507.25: 0.200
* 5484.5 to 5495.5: 0.081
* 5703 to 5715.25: 0.054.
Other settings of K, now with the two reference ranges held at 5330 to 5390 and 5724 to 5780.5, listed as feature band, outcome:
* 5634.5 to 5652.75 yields 0.16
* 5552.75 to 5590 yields 0.08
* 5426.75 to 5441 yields -0.09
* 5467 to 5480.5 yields 0.09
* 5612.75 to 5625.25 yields 0.08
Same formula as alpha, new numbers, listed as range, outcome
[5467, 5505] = 20.9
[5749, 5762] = 27.7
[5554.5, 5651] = 22.1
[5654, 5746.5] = 25.1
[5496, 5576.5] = 21.5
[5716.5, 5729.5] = 25.7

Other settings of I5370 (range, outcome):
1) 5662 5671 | 22.8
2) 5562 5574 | 23.1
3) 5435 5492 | 21.1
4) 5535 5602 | 22.1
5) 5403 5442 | 23.9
